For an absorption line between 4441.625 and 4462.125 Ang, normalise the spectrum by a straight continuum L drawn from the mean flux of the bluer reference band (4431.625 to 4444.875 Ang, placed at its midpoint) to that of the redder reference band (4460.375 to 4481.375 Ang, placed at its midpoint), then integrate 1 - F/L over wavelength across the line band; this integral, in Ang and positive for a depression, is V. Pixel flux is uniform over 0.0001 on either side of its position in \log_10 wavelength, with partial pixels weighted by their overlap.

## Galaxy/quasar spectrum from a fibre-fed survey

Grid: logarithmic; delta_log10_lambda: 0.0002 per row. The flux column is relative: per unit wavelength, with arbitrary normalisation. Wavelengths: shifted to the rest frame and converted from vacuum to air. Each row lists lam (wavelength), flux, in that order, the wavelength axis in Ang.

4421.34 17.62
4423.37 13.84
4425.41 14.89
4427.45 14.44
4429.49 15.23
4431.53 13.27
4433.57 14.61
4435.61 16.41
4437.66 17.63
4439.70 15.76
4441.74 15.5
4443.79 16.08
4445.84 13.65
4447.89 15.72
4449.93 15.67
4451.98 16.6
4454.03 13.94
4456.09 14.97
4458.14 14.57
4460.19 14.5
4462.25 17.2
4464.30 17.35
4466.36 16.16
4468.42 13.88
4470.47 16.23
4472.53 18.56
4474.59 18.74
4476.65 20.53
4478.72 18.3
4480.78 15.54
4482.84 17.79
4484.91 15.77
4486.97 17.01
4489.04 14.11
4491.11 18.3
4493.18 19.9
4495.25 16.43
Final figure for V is 1.5 Ang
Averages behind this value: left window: 15.8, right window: 17.2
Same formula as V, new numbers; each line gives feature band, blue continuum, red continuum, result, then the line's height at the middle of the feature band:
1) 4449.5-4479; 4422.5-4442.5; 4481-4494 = -0.4 Ang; 16.2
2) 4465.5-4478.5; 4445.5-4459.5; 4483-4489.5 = -1.5 Ang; 15.6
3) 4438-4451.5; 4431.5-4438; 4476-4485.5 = 0.4 Ang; 16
